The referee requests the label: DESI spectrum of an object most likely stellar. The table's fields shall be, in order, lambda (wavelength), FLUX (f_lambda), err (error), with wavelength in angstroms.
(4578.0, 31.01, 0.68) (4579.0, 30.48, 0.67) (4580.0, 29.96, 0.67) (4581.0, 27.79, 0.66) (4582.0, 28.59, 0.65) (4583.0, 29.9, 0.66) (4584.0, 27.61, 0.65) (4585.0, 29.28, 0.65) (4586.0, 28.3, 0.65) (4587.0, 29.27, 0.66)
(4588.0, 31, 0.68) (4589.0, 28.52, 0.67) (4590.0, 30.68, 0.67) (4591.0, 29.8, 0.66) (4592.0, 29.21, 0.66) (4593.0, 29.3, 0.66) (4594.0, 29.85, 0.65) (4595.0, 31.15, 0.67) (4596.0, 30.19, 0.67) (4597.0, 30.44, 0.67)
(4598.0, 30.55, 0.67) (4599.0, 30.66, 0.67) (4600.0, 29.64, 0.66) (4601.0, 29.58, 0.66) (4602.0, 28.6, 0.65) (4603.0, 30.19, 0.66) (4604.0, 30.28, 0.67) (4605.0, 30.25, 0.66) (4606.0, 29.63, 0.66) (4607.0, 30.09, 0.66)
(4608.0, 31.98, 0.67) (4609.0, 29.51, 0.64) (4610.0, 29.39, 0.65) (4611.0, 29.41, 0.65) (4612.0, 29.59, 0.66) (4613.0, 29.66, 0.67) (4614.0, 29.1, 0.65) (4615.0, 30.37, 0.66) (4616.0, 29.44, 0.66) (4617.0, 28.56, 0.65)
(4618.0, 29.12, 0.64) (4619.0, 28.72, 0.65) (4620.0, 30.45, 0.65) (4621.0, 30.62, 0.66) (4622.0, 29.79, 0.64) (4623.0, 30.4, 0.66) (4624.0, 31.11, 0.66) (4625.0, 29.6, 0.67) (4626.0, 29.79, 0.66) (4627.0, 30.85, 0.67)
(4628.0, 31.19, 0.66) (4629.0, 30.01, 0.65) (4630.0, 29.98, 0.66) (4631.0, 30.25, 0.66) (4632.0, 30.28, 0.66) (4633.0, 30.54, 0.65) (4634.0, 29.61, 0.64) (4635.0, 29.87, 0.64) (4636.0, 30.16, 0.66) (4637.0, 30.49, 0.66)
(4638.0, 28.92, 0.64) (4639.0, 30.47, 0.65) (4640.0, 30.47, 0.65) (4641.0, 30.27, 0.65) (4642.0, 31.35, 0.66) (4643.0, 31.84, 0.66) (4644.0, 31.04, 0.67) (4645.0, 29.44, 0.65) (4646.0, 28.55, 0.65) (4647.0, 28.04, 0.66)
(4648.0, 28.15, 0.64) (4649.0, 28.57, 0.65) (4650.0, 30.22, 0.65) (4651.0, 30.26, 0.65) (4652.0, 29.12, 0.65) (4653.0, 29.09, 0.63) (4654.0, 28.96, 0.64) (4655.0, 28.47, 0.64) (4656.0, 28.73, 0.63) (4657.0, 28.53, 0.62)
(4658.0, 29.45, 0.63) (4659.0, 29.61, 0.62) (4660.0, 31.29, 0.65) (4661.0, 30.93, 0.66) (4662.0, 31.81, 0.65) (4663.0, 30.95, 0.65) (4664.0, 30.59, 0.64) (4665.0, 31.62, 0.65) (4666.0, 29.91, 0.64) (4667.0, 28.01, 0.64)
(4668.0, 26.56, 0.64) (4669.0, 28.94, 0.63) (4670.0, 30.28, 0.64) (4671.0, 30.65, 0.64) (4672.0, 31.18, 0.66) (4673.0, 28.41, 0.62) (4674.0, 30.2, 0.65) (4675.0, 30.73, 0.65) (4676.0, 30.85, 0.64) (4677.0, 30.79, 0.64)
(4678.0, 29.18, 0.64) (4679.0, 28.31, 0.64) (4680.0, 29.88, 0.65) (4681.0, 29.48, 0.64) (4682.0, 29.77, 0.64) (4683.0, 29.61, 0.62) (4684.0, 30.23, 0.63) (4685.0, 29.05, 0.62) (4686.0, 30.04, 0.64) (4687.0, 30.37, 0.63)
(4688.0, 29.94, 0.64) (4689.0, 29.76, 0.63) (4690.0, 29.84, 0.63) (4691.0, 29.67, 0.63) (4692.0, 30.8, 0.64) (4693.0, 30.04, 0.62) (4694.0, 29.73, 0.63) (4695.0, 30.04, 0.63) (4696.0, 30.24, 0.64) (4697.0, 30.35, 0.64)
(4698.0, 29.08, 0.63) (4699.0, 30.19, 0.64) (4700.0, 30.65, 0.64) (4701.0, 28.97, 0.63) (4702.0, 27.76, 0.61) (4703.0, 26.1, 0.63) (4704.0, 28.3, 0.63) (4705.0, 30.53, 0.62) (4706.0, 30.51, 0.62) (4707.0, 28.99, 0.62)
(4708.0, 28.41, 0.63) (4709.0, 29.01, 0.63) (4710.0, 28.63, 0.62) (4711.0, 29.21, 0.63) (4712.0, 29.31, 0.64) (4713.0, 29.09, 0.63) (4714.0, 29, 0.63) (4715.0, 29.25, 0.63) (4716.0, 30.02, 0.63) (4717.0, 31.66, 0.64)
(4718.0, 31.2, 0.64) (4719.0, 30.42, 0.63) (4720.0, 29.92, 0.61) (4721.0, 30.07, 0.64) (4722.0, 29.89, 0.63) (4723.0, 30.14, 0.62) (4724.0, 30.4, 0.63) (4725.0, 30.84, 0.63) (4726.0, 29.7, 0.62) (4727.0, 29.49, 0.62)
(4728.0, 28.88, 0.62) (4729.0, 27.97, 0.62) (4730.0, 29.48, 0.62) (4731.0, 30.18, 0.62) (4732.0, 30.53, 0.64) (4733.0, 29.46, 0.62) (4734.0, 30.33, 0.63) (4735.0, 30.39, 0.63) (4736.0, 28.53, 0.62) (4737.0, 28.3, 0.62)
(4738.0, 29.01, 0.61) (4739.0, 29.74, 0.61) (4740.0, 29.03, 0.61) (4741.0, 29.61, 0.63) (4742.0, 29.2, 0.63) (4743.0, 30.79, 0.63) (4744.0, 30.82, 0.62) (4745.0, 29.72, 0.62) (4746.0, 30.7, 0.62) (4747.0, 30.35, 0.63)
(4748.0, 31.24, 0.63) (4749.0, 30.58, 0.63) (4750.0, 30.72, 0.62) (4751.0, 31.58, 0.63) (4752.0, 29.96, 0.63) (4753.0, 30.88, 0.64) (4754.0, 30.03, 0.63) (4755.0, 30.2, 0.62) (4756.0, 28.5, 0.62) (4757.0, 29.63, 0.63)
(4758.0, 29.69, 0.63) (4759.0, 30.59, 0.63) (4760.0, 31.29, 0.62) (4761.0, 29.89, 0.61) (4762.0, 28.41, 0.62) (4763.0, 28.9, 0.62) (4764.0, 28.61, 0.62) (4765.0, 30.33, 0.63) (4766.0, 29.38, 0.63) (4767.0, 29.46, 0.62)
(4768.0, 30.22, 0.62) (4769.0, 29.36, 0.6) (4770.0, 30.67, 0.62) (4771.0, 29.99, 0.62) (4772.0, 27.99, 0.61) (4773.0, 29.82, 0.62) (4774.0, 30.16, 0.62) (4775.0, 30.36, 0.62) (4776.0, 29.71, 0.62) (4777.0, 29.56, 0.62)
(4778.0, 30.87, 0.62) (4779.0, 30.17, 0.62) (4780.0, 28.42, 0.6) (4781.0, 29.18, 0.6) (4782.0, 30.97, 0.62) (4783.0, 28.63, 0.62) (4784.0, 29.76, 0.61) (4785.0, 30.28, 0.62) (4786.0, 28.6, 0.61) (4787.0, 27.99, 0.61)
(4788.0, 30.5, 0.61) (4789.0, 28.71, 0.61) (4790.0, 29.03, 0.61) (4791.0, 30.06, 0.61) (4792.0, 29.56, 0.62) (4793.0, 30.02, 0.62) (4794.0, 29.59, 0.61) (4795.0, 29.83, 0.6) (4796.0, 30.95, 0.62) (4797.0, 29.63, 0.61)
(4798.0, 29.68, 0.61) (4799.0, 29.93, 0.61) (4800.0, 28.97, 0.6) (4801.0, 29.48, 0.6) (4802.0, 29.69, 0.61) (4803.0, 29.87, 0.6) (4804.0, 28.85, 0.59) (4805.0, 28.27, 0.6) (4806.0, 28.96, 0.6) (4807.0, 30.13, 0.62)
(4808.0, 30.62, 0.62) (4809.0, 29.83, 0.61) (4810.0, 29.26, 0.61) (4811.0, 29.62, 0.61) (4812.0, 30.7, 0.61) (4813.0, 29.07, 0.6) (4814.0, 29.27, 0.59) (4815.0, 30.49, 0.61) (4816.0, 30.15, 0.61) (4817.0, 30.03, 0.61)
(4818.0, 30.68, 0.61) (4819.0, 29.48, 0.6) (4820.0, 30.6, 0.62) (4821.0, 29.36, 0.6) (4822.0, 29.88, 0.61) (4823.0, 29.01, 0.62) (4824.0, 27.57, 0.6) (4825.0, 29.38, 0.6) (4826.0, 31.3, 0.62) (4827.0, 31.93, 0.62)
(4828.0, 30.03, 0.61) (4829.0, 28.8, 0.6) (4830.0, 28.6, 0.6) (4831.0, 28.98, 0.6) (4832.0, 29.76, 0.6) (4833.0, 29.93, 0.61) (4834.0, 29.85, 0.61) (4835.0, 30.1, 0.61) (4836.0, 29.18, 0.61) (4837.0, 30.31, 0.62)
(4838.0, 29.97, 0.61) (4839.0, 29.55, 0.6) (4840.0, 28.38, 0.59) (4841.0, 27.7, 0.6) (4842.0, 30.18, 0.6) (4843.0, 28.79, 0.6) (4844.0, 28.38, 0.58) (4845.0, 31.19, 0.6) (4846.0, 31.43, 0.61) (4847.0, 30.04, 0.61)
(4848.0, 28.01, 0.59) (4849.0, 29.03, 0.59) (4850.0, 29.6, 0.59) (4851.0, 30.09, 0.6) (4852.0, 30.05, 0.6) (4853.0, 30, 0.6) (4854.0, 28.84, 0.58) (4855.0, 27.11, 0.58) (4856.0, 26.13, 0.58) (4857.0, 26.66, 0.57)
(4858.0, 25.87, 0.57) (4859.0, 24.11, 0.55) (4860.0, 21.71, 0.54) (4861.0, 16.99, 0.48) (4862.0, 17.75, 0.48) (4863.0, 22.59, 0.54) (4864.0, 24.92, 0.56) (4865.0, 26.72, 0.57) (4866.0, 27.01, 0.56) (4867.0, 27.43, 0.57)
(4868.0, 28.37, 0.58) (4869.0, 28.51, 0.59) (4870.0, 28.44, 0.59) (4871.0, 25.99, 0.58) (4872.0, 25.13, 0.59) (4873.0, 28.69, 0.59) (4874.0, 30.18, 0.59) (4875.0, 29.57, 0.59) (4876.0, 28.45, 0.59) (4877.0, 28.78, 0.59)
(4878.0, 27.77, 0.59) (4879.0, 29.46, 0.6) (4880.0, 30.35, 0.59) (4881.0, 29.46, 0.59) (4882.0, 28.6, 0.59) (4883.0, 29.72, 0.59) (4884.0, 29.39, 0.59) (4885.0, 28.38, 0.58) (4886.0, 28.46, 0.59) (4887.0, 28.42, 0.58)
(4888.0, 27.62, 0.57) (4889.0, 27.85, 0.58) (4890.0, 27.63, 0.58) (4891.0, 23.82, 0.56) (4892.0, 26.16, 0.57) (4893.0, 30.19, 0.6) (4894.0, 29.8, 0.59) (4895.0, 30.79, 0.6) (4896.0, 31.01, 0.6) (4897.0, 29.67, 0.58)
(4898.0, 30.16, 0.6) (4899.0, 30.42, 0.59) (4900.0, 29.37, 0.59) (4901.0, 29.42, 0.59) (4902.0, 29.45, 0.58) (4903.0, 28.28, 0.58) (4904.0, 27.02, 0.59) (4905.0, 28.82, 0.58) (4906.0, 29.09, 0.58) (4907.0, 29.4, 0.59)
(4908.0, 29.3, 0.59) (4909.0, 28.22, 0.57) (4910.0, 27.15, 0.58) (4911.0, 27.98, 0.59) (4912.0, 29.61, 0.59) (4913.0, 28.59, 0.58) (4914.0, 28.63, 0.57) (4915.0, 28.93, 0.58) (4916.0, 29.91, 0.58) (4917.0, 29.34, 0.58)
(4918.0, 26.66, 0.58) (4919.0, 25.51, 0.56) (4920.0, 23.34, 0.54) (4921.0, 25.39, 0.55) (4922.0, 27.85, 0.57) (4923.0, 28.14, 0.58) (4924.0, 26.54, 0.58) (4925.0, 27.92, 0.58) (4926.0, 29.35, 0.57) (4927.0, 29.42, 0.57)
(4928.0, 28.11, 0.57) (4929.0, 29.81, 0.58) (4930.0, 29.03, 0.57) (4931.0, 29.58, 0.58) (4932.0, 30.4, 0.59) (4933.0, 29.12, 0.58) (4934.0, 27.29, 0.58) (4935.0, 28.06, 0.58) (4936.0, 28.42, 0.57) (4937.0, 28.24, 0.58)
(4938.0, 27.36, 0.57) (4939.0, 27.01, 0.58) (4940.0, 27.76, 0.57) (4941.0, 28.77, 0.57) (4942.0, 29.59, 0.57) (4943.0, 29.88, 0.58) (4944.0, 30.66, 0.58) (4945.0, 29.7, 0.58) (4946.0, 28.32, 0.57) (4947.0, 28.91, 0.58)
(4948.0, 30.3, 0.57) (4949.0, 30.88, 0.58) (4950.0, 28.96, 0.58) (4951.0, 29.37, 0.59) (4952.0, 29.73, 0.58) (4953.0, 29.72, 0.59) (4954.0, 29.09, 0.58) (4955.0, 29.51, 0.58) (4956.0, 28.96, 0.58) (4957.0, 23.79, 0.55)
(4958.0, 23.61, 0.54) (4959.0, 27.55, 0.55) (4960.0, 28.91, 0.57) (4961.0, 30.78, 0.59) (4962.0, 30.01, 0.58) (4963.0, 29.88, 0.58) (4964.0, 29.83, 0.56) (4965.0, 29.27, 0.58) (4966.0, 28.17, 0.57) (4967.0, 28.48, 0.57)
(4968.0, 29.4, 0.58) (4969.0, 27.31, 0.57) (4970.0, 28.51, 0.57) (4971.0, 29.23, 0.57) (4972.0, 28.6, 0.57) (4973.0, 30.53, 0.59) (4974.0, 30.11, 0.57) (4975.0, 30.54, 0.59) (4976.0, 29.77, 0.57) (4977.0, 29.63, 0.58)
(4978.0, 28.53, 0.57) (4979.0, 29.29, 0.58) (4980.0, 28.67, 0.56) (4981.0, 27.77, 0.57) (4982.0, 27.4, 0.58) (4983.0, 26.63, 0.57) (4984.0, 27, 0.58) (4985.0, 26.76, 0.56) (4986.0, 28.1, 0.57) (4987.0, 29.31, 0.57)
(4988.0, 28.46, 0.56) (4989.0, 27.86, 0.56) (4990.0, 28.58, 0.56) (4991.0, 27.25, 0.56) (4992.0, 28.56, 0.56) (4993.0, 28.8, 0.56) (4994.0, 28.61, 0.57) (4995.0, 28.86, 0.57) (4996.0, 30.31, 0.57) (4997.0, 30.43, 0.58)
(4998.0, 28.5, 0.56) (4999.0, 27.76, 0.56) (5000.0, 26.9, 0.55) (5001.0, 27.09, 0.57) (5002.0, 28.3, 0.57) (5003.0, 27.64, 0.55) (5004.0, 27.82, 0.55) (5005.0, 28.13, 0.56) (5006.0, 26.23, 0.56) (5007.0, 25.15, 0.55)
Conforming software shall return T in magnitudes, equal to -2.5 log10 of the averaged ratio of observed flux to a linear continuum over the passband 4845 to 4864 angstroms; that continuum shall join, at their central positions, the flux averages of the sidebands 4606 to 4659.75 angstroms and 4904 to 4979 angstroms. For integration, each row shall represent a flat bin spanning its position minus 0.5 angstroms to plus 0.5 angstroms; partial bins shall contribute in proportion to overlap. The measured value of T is 0.10 mag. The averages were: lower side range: 29.8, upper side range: 28.6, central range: 26.5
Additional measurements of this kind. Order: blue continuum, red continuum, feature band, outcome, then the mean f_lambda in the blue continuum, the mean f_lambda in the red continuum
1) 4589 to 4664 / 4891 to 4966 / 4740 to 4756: -0.033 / 29.9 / 28.7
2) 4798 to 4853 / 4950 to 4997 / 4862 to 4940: 0.035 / 29.6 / 28.7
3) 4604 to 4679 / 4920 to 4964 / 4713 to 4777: -0.016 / 29.9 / 28.6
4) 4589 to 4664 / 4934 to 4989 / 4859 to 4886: 0.082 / 29.9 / 28.7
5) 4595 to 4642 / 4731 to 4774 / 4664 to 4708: 0.011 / 30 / 29.9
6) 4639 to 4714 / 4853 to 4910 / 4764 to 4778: -0.038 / 29.7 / 27.7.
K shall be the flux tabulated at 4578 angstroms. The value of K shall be 31.01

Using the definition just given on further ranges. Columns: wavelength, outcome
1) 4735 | 30.39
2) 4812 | 30.7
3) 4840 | 28.38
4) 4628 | 31.19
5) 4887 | 28.42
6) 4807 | 30.13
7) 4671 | 30.65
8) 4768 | 30.22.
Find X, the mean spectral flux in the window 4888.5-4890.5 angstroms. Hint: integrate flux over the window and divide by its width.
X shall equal 27.7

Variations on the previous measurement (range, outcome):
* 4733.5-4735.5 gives 30.4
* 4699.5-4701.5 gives 29.8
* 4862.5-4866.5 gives 25.3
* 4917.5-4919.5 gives 26.1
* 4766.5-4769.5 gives 29.7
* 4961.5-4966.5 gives 29.4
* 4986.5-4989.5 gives 28.5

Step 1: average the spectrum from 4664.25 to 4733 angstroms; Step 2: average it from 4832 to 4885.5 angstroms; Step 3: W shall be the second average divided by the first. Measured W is 0.94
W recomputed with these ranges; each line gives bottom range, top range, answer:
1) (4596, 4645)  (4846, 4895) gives 0.91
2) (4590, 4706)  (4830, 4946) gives 0.95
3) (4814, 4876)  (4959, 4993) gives 1.02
